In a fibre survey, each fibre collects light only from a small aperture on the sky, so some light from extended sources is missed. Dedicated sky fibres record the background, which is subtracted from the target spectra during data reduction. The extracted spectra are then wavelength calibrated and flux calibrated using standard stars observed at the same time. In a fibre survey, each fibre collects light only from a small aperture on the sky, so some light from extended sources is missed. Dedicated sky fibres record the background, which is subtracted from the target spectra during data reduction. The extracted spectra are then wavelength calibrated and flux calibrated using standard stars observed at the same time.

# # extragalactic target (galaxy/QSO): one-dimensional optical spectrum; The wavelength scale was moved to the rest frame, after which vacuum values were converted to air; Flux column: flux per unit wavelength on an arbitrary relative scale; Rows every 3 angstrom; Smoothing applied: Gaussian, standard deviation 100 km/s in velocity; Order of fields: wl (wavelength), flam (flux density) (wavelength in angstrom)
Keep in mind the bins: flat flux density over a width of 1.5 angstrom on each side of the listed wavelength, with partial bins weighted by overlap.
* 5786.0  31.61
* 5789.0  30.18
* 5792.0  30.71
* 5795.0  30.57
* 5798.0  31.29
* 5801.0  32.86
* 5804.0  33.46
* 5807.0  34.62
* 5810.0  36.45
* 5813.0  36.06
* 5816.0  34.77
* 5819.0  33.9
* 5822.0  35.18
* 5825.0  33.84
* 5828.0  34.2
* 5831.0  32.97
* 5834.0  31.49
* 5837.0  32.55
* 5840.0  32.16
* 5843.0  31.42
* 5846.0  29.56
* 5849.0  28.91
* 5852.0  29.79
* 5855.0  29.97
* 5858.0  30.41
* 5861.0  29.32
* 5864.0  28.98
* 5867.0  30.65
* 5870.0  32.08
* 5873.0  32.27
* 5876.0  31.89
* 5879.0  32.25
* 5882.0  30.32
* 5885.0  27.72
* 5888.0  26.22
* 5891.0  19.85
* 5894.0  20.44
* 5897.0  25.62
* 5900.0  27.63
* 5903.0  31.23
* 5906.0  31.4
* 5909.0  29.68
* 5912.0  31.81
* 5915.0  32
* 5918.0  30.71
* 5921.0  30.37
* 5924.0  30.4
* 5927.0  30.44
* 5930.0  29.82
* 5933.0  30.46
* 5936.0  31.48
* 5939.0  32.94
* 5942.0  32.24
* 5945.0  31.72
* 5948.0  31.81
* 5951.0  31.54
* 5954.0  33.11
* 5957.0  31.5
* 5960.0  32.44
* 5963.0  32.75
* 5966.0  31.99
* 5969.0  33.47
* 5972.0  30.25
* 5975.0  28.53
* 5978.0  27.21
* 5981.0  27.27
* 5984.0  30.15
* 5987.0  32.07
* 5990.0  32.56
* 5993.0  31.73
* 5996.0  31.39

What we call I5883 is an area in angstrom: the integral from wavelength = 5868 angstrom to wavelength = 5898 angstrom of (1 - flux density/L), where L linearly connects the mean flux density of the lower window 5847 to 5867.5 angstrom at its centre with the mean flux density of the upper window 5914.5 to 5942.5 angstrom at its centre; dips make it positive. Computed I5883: 2.2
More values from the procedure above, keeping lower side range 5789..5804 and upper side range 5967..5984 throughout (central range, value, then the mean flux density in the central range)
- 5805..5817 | -1.6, 35.4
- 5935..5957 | -1.7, 32.1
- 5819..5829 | -1.0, 34.3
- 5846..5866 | 0.8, 29.6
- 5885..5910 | 3.1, 26.5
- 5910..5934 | -0.5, 30.7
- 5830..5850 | -0.2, 31.3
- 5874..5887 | 0.0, 30.4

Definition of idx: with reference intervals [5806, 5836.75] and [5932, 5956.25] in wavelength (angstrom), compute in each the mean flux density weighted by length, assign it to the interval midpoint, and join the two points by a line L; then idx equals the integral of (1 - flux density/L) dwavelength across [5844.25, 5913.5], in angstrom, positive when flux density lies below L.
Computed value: 8.61 angstrom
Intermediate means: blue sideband 34.3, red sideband 31.9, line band 29.1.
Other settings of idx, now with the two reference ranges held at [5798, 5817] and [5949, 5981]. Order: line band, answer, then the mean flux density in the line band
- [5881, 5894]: 3.0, 25.2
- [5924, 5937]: 0.5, 30.5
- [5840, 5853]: 1.3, 30.2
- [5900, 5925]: 1.1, 30.8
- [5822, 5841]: 0.5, 33.1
